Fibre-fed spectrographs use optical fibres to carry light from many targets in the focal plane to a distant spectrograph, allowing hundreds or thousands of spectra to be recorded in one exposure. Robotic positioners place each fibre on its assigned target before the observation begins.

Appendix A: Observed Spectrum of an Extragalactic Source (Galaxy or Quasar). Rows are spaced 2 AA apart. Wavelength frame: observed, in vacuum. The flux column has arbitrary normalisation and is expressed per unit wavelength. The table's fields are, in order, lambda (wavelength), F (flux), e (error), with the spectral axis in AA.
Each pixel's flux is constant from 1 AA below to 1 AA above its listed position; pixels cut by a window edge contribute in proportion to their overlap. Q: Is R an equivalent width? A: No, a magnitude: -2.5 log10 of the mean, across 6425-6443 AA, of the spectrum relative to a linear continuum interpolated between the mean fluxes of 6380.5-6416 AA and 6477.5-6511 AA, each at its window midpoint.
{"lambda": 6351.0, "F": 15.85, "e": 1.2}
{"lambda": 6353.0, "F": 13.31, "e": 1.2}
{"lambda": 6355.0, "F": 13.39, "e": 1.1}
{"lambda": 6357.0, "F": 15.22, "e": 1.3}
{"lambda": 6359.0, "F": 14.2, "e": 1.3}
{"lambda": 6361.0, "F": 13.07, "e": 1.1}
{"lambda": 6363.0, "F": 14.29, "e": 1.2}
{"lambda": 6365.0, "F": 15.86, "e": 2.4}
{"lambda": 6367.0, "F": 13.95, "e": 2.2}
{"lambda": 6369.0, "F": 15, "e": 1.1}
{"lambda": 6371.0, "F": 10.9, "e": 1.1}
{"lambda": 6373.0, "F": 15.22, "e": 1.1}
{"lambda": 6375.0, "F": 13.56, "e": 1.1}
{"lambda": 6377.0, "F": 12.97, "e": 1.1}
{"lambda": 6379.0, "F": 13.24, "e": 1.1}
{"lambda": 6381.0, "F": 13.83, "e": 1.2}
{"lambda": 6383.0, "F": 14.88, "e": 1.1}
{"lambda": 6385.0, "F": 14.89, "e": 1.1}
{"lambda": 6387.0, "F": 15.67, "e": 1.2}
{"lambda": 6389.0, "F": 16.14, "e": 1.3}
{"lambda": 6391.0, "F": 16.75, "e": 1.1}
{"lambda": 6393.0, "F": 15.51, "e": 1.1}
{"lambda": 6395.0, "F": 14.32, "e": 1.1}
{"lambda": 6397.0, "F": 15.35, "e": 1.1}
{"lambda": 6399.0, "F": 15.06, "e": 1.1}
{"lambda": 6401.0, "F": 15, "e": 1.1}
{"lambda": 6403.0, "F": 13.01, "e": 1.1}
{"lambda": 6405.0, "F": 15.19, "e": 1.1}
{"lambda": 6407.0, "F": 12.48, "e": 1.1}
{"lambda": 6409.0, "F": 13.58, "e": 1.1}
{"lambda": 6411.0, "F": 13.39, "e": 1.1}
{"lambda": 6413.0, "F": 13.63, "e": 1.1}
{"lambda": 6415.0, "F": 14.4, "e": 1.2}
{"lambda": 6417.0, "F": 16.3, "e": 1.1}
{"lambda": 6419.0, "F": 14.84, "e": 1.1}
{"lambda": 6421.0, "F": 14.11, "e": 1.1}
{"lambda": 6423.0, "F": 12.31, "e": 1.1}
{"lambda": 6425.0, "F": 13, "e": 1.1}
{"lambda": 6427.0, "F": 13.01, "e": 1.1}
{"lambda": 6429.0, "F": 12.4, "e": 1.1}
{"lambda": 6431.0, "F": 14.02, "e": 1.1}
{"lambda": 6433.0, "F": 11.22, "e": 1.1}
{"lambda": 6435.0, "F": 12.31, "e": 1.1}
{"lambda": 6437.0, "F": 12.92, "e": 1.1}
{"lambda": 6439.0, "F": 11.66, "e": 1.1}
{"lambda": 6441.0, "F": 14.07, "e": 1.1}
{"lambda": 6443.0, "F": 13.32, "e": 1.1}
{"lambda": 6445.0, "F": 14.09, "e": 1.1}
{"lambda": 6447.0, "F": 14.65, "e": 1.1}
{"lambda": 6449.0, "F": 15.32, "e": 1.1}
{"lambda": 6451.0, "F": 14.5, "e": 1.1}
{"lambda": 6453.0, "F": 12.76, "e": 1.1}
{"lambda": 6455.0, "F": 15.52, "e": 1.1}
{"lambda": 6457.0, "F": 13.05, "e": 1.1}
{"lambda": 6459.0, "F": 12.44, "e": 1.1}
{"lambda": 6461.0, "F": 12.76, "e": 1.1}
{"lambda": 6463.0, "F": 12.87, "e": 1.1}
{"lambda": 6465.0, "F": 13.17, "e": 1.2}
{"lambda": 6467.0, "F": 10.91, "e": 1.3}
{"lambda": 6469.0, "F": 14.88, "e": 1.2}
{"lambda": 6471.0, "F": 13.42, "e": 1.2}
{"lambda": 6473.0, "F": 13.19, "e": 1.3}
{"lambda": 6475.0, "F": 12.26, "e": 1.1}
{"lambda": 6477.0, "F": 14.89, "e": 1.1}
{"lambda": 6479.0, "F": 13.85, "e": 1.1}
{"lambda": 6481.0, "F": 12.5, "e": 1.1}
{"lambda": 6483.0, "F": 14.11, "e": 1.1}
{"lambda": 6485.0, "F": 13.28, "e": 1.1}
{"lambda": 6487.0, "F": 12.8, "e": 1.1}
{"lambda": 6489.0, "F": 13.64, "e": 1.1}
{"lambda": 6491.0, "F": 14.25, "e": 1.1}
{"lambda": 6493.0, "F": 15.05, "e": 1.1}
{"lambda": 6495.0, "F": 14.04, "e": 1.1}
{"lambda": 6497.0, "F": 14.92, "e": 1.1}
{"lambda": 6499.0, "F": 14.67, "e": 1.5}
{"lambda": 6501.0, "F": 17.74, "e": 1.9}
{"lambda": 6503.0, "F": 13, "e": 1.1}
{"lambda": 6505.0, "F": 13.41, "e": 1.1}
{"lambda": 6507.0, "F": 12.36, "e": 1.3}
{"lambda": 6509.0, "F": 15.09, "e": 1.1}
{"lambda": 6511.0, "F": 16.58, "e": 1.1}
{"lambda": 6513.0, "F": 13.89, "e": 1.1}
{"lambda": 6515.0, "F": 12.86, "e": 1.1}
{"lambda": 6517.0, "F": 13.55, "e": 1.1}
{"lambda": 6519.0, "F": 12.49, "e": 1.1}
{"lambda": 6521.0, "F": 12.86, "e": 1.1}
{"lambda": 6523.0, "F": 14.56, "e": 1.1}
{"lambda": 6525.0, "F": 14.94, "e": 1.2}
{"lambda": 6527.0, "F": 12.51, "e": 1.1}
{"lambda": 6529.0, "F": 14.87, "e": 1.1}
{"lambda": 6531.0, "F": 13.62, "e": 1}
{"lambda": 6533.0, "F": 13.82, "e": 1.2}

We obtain 0.14 mag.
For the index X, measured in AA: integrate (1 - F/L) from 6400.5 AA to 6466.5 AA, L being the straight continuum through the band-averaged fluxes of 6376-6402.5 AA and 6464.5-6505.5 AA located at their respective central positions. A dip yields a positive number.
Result 3.9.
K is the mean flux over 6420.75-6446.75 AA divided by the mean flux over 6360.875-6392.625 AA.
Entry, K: 0.90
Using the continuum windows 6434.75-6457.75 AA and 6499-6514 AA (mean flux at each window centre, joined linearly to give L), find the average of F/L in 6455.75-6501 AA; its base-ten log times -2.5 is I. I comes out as 0.05 mag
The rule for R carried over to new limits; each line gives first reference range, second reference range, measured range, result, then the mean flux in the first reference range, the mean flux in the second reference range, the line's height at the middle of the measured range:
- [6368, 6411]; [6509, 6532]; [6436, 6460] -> 0.04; 14.4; 13.9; 14.2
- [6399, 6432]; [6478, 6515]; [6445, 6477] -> 0.04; 13.8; 14.1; 14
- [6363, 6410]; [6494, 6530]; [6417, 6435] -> 0.09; 14.4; 14.1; 14.3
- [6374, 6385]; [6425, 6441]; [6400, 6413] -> -0.04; 13.8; 12.6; 13.2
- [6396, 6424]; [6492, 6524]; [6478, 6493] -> 0.05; 14.2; 14.2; 14.2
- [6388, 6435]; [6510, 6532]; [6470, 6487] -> 0.04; 14.1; 13.9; 14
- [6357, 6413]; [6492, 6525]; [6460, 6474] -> 0.10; 14.3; 14.2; 14.3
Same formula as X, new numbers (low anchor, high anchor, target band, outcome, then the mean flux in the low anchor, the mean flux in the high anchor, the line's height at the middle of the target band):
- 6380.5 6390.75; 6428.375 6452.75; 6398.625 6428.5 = 0.8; 15.3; 13.4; 14.3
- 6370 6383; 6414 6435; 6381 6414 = -3.0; 13.4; 13.5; 13.4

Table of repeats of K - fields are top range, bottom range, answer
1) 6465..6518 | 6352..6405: 0.96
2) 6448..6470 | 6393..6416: 0.95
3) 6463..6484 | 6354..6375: 0.94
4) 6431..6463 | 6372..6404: 0.91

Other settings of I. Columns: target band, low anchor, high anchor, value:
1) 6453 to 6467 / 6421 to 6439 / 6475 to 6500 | 0.02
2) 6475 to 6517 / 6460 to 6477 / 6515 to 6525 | -0.06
